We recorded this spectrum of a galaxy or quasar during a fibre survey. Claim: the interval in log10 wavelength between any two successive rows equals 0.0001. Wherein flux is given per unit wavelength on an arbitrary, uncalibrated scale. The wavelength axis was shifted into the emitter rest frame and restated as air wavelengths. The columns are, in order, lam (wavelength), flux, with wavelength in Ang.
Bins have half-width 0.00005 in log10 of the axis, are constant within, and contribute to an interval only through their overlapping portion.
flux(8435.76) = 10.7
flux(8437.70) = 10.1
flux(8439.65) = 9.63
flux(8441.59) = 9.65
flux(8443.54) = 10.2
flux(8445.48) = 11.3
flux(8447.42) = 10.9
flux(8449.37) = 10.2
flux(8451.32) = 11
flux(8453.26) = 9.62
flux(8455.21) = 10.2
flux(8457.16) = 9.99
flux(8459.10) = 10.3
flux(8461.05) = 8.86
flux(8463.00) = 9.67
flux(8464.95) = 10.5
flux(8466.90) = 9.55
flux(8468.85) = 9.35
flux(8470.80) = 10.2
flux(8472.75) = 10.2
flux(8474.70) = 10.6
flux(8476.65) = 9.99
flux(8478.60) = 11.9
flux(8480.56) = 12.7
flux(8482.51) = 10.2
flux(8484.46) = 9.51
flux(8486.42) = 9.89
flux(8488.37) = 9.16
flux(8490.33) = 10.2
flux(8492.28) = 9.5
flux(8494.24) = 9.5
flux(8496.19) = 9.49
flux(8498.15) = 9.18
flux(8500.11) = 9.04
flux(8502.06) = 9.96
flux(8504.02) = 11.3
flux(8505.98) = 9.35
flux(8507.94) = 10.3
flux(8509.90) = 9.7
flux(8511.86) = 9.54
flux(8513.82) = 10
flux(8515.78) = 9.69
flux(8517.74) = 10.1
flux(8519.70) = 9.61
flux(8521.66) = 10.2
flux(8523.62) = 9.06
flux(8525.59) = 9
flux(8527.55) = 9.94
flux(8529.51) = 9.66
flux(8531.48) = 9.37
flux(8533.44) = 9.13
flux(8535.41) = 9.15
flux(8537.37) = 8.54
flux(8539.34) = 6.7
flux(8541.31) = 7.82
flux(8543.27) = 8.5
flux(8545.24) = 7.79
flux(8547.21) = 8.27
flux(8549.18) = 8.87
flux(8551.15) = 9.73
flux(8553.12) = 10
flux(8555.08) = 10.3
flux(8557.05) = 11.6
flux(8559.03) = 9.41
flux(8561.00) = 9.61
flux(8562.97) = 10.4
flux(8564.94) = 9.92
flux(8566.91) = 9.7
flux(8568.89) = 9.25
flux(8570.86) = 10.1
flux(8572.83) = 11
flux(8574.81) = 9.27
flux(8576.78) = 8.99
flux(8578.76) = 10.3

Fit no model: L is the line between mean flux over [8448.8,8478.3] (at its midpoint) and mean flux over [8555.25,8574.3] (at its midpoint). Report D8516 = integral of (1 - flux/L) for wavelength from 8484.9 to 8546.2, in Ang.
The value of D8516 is 4.30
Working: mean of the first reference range 10.1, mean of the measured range 9.37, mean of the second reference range 10.1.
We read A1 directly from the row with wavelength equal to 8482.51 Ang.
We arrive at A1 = 10.2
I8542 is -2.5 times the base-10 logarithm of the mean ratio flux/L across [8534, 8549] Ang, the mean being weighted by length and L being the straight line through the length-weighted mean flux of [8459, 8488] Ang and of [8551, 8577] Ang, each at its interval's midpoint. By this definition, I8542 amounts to 0.22 mag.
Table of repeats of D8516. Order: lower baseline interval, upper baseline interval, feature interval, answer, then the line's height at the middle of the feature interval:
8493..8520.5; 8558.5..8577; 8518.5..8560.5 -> 2.6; 9.79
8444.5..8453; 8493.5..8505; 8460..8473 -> 0.8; 10.4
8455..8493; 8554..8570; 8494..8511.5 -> 0.6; 10.1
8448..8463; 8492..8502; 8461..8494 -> -1.5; 9.69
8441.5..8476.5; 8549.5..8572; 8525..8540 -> 1.6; 10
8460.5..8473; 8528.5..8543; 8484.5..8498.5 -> -0.3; 9.35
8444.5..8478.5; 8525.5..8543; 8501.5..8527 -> -1.8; 9.18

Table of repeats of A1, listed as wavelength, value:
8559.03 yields 9.41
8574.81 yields 9.27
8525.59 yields 9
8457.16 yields 9.99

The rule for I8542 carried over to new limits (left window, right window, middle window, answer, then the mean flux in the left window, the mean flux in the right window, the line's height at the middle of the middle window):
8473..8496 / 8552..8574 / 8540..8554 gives 0.17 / 10.3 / 10.1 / 10.1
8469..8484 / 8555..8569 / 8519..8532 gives 0.08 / 10.7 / 10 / 10.3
